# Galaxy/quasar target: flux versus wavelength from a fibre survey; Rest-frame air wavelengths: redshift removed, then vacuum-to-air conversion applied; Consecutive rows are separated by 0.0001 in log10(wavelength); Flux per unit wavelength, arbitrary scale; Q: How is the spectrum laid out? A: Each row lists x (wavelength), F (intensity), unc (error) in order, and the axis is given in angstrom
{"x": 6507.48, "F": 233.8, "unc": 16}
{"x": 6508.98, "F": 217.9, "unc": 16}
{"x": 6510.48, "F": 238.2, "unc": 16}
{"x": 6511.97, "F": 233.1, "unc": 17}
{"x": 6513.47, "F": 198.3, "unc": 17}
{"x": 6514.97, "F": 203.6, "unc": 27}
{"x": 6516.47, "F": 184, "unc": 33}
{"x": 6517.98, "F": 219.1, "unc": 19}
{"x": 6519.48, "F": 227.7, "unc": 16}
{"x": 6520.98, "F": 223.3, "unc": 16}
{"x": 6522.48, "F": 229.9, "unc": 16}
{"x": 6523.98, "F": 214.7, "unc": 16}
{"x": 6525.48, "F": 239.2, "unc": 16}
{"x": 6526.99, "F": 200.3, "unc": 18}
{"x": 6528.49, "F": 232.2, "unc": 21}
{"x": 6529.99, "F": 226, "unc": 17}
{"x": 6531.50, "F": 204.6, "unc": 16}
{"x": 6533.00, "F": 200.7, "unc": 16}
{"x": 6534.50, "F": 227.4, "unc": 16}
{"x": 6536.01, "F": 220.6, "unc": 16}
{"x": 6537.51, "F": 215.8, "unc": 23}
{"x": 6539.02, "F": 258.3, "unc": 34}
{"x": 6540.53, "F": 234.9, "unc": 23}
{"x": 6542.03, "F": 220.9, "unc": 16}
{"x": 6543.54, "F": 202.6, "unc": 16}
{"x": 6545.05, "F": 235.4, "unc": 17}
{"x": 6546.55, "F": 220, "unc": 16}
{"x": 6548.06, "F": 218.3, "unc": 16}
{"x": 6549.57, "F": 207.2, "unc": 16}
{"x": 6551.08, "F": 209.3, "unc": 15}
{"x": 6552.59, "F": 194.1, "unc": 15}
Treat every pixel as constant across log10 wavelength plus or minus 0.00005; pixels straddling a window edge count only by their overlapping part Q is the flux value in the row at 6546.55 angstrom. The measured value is 220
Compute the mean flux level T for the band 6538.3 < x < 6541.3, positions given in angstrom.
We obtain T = 246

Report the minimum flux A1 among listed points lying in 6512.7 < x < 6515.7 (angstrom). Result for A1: 198.3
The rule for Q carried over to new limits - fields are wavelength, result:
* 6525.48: 239.2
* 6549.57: 207.2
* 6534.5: 227.4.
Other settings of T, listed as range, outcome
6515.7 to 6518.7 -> 201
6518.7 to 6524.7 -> 224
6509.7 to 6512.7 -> 236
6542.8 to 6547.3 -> 220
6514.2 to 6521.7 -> 211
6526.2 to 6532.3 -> 216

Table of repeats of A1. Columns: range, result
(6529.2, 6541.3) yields 200.7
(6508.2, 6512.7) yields 217.9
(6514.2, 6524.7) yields 184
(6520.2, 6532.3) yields 200.3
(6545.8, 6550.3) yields 207.2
